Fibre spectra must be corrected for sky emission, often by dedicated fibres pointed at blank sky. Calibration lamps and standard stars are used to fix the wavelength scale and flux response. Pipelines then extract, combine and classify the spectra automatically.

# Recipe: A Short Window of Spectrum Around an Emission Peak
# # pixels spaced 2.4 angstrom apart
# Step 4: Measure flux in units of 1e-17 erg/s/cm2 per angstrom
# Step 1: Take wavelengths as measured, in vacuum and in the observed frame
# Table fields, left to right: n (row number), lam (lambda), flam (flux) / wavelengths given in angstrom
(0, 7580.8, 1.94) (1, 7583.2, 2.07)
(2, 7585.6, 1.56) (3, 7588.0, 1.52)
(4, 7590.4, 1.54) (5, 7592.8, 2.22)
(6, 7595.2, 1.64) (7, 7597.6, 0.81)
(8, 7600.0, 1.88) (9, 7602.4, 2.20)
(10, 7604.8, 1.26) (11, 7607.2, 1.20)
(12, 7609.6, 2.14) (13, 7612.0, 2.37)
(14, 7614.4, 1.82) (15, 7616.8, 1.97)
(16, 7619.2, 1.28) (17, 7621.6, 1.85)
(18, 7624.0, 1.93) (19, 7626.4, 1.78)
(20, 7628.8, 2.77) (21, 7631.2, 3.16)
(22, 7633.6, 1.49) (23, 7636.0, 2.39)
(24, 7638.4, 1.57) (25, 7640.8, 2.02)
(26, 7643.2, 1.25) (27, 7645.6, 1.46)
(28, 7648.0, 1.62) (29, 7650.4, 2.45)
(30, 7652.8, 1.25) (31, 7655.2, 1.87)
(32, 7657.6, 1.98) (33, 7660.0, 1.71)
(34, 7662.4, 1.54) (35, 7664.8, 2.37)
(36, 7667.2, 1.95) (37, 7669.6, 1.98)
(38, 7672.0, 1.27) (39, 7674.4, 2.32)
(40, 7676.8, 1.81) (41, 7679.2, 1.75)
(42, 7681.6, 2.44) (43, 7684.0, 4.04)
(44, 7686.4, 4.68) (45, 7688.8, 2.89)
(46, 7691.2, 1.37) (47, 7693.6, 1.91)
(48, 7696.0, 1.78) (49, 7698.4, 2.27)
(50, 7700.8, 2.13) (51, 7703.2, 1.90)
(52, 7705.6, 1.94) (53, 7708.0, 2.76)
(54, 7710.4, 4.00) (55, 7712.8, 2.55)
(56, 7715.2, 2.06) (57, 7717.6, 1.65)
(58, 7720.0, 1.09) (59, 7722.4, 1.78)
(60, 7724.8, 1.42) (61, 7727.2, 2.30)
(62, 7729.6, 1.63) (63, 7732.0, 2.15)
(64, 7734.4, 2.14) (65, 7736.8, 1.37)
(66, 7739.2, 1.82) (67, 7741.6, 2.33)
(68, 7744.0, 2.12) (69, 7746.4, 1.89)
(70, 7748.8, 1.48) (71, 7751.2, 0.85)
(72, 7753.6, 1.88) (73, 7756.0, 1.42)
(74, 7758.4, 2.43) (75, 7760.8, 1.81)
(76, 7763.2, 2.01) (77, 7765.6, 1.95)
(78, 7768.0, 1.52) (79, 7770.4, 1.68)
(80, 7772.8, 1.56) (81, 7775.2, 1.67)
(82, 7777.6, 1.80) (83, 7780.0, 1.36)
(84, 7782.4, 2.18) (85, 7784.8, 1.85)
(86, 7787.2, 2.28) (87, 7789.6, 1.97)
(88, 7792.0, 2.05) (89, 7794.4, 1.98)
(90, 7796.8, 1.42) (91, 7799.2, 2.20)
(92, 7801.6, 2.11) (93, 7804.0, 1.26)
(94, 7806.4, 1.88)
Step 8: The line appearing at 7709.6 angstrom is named [N II] 6583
